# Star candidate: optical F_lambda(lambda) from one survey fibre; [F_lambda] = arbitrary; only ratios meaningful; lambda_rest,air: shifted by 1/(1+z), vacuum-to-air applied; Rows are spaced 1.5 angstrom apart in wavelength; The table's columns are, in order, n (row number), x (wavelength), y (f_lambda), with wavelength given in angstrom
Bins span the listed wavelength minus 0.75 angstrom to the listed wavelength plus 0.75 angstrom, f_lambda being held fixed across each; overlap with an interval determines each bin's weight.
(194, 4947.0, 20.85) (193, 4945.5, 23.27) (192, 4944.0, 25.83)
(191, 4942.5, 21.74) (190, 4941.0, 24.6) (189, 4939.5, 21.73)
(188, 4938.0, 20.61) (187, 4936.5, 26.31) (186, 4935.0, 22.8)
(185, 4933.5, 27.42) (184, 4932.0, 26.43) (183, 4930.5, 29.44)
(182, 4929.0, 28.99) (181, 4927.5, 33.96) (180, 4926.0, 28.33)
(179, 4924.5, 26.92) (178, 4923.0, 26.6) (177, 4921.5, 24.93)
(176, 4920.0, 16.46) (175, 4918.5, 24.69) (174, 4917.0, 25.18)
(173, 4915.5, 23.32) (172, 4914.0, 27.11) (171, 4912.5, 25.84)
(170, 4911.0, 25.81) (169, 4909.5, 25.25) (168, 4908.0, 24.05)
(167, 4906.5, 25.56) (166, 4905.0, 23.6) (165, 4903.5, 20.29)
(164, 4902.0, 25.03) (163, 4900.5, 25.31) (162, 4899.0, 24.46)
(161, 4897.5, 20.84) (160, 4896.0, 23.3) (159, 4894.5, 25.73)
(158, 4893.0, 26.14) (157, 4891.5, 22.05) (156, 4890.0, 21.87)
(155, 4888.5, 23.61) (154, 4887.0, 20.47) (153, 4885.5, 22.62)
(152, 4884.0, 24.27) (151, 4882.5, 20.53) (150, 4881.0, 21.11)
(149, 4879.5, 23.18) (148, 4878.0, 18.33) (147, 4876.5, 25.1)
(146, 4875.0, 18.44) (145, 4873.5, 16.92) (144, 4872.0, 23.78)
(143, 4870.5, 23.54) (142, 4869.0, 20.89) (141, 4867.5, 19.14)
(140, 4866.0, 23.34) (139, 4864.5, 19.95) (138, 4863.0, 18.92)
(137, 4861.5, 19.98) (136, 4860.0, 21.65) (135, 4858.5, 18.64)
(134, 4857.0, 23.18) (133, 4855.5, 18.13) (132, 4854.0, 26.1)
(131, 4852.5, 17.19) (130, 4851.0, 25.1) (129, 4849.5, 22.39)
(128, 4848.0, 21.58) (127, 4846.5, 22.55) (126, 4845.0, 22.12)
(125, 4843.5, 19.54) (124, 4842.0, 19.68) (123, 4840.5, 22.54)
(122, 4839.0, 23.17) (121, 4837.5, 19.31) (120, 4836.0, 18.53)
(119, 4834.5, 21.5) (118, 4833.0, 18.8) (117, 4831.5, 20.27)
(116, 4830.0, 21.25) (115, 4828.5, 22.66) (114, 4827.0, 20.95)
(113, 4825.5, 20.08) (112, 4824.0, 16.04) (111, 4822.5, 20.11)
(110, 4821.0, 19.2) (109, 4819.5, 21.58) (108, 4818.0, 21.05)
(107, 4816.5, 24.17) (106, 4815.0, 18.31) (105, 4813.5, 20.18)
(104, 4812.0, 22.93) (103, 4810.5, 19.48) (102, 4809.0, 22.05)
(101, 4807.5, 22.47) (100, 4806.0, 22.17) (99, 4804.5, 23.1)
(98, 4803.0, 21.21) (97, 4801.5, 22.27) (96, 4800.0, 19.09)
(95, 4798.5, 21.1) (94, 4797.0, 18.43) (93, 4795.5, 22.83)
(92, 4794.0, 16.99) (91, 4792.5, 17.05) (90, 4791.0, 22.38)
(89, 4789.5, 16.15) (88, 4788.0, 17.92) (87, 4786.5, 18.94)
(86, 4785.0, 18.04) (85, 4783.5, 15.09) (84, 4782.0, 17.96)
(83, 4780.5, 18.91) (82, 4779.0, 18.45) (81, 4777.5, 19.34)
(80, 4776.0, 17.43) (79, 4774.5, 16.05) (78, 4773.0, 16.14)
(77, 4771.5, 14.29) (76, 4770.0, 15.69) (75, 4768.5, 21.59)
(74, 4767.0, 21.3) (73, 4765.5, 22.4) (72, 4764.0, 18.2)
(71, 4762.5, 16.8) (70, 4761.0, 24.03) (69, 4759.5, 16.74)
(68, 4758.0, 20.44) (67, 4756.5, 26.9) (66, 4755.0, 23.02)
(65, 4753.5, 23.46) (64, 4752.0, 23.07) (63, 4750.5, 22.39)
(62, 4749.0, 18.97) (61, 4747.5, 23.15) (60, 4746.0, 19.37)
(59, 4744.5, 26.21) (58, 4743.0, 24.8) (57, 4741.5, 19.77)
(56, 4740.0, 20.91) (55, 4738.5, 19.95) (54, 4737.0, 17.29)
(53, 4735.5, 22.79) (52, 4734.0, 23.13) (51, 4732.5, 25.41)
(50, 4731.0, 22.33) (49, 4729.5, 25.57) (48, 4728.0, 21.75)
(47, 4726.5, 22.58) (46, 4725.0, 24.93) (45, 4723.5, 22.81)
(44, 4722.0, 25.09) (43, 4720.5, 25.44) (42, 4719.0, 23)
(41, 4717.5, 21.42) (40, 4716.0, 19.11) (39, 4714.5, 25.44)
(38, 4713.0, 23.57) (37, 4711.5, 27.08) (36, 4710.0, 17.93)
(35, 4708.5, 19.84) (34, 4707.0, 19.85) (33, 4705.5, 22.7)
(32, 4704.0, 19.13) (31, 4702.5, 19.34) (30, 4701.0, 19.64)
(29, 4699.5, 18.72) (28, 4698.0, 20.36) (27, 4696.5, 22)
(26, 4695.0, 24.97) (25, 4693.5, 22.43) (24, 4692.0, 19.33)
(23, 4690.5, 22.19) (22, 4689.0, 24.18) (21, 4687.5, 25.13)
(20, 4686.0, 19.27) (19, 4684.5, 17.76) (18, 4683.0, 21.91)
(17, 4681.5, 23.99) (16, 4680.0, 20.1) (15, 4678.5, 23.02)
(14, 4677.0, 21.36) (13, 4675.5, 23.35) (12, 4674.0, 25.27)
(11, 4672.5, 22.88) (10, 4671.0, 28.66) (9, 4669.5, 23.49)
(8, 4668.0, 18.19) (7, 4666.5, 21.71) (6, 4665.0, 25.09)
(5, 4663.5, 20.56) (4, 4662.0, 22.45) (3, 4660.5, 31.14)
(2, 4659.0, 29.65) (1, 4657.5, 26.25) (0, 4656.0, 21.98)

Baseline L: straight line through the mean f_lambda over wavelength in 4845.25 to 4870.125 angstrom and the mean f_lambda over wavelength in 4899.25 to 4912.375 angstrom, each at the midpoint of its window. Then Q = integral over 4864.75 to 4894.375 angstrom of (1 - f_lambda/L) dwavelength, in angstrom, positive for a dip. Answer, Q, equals 1.02 angstrom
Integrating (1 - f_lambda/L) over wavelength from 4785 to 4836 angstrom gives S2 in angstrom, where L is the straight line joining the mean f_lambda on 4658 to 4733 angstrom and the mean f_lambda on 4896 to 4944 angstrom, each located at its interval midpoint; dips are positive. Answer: 7.5 angstrom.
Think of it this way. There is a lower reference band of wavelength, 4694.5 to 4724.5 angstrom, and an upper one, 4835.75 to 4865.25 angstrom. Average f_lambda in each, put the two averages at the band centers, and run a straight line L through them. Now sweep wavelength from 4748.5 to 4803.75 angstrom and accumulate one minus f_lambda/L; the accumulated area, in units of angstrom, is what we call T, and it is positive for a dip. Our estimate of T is 5.1 angstrom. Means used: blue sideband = 21.9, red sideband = 21.1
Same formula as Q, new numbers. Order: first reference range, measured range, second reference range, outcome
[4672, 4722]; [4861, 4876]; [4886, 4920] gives 1.9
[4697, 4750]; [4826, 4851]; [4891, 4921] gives 2.3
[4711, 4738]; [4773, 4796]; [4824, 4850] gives 4.0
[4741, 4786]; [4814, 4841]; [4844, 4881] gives 0.4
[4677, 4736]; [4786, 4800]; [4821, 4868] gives 1.4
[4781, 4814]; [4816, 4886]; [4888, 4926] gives 3.1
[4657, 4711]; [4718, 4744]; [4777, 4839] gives -1.7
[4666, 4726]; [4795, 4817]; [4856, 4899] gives 0.6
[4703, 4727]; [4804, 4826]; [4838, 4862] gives 0.9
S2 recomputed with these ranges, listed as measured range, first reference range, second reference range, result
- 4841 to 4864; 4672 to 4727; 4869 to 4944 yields 2.30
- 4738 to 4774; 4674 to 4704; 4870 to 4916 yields 2.10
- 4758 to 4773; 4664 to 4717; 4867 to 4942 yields 2.45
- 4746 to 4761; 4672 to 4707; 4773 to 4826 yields -1.11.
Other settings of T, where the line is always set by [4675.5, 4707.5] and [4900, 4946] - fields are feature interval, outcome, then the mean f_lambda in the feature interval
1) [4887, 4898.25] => 0.7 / 23.2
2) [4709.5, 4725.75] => -1.2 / 23.3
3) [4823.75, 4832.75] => 1.2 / 20.4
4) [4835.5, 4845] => 1.2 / 20.6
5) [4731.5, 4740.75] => 0.2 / 21.6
